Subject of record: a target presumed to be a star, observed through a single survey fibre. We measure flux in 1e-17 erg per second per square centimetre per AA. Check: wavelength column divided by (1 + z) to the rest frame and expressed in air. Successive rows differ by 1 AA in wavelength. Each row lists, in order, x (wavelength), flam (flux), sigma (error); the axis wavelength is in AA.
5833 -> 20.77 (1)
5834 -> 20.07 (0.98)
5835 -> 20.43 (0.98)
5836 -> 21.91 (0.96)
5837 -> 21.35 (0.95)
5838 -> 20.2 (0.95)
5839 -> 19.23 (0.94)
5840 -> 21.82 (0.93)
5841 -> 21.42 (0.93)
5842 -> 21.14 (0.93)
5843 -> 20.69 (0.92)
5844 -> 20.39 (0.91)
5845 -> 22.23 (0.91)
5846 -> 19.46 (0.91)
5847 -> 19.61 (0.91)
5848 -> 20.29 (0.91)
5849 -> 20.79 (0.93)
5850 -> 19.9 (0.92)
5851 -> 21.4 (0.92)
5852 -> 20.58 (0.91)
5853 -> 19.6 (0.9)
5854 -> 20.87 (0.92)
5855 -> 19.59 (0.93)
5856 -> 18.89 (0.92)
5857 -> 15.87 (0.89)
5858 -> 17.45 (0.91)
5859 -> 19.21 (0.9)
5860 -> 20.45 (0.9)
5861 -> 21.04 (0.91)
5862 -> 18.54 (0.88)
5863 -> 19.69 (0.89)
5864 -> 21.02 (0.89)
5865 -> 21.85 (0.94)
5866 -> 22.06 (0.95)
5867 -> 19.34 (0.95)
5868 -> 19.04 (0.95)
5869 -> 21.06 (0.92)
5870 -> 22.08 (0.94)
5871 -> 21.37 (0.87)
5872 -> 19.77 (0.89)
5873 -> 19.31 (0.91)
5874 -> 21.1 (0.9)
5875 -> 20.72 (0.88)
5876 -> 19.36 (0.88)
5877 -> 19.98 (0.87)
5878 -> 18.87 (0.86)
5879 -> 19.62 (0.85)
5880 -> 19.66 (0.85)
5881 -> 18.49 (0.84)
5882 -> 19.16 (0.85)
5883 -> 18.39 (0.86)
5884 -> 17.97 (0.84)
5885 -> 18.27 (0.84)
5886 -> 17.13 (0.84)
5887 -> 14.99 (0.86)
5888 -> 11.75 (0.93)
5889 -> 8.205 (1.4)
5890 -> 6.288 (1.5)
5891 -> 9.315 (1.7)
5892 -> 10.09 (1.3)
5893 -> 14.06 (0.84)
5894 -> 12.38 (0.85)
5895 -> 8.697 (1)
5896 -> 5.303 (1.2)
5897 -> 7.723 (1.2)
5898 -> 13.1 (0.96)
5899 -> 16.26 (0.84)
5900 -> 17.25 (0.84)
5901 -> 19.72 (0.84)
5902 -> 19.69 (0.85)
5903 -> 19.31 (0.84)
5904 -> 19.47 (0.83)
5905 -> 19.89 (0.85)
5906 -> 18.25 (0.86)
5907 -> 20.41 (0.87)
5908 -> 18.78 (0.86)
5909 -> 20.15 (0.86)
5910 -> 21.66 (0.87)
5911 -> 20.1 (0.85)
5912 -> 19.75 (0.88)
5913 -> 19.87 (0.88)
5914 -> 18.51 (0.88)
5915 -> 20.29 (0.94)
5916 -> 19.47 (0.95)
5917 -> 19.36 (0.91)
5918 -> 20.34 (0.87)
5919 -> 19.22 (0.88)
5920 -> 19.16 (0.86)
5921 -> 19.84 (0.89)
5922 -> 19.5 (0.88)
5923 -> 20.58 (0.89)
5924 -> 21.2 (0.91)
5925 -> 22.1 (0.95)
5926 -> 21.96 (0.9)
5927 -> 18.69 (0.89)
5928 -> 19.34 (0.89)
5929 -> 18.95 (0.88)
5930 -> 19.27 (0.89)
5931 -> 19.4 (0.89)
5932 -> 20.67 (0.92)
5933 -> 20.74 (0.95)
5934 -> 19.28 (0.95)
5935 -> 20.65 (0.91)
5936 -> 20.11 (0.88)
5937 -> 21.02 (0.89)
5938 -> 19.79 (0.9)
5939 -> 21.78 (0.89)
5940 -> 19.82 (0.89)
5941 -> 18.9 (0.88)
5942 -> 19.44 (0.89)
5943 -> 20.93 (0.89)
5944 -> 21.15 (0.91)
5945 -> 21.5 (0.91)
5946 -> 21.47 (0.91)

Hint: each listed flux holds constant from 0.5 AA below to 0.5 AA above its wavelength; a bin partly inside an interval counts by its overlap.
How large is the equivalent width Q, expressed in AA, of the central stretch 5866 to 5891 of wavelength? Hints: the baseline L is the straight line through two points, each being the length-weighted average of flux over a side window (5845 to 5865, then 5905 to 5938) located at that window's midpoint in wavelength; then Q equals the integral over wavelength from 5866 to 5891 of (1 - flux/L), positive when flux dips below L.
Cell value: 2.46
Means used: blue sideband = 19.8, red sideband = 20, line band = 17.9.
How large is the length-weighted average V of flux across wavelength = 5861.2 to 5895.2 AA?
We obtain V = 17.5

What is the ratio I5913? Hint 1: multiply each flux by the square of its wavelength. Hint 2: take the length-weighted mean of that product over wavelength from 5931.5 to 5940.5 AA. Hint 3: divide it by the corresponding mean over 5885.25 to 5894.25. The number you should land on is 1.77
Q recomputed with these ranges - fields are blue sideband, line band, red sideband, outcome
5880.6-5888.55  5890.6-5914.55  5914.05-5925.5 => 3.0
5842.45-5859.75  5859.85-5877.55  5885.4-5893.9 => -4.9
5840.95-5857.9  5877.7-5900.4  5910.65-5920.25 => 6.7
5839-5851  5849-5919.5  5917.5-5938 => 8.3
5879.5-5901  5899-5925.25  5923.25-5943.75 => -4.2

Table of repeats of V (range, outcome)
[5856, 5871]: 19.9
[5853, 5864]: 19.3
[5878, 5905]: 14.9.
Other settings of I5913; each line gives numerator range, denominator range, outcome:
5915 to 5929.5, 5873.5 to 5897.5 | 1.36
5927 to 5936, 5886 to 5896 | 1.87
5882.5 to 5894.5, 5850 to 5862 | 0.69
